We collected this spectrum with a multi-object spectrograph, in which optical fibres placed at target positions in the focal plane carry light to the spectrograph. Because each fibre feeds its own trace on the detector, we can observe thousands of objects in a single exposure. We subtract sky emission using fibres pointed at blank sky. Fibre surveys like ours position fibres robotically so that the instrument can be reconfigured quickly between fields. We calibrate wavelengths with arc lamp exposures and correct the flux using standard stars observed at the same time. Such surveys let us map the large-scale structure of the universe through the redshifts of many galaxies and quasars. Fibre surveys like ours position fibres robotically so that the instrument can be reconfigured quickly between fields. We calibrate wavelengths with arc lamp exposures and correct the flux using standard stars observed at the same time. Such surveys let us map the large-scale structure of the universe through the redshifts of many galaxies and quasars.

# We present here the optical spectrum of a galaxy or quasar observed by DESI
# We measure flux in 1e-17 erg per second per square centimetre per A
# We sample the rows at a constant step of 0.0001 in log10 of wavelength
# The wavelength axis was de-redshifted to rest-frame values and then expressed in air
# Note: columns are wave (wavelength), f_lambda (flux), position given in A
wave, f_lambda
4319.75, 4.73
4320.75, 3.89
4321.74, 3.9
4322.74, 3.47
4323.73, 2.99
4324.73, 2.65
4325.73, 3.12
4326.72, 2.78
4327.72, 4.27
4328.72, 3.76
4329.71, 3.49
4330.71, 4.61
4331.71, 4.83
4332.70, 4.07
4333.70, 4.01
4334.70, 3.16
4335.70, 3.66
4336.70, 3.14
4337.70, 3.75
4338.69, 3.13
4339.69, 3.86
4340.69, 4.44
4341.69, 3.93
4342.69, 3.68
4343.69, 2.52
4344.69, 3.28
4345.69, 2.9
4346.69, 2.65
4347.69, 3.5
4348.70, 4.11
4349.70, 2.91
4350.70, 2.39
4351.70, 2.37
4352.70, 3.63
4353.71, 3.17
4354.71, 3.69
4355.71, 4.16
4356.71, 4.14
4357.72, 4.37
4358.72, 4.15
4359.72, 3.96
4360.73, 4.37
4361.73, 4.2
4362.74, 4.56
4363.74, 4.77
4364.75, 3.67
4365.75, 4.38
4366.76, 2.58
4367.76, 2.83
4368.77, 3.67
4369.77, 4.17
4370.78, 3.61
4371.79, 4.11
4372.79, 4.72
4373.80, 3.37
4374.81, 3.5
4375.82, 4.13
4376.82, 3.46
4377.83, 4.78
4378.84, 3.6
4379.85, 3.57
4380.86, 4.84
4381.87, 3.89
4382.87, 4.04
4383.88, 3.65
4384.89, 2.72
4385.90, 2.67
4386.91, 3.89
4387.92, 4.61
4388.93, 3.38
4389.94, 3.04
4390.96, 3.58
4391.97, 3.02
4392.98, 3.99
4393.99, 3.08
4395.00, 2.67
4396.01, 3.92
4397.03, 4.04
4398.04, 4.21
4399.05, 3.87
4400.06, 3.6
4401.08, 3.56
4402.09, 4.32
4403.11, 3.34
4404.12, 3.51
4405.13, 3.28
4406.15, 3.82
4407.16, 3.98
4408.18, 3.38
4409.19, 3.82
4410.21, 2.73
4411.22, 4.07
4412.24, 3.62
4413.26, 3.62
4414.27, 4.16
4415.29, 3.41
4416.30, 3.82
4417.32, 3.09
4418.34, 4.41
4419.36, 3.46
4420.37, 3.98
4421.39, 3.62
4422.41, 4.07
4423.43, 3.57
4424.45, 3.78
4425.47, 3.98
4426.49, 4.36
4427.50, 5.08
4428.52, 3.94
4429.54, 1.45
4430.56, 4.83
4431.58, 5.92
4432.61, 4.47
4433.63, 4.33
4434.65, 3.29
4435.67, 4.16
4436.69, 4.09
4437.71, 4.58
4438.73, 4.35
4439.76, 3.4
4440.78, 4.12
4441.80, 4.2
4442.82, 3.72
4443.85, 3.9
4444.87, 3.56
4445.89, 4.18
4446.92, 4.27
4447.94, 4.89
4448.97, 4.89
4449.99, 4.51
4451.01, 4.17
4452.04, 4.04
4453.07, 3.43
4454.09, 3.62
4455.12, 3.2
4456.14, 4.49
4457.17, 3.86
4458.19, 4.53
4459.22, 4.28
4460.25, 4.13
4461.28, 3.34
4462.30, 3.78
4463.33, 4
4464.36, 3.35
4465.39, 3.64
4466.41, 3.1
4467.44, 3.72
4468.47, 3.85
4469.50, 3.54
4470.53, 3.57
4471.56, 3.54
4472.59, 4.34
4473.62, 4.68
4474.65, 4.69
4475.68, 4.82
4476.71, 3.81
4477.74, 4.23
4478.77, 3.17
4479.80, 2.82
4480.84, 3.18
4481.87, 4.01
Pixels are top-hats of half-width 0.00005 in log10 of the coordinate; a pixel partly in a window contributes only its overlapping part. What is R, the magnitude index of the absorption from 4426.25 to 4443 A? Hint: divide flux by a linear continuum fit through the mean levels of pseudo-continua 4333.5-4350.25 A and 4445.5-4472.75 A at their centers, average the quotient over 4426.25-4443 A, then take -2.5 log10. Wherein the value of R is -0.09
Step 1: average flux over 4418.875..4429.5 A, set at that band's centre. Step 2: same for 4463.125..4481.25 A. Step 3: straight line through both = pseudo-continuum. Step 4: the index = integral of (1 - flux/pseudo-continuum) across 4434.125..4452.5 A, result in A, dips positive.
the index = -1.4 A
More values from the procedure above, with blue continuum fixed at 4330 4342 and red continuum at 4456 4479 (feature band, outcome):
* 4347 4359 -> 1.1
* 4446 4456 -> -0.5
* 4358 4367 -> -0.5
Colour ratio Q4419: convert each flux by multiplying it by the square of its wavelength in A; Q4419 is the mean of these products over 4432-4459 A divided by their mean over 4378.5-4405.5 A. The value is 1.16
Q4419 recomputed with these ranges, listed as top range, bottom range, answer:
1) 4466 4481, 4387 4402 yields 1.09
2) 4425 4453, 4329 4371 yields 1.18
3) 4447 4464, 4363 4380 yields 1.10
